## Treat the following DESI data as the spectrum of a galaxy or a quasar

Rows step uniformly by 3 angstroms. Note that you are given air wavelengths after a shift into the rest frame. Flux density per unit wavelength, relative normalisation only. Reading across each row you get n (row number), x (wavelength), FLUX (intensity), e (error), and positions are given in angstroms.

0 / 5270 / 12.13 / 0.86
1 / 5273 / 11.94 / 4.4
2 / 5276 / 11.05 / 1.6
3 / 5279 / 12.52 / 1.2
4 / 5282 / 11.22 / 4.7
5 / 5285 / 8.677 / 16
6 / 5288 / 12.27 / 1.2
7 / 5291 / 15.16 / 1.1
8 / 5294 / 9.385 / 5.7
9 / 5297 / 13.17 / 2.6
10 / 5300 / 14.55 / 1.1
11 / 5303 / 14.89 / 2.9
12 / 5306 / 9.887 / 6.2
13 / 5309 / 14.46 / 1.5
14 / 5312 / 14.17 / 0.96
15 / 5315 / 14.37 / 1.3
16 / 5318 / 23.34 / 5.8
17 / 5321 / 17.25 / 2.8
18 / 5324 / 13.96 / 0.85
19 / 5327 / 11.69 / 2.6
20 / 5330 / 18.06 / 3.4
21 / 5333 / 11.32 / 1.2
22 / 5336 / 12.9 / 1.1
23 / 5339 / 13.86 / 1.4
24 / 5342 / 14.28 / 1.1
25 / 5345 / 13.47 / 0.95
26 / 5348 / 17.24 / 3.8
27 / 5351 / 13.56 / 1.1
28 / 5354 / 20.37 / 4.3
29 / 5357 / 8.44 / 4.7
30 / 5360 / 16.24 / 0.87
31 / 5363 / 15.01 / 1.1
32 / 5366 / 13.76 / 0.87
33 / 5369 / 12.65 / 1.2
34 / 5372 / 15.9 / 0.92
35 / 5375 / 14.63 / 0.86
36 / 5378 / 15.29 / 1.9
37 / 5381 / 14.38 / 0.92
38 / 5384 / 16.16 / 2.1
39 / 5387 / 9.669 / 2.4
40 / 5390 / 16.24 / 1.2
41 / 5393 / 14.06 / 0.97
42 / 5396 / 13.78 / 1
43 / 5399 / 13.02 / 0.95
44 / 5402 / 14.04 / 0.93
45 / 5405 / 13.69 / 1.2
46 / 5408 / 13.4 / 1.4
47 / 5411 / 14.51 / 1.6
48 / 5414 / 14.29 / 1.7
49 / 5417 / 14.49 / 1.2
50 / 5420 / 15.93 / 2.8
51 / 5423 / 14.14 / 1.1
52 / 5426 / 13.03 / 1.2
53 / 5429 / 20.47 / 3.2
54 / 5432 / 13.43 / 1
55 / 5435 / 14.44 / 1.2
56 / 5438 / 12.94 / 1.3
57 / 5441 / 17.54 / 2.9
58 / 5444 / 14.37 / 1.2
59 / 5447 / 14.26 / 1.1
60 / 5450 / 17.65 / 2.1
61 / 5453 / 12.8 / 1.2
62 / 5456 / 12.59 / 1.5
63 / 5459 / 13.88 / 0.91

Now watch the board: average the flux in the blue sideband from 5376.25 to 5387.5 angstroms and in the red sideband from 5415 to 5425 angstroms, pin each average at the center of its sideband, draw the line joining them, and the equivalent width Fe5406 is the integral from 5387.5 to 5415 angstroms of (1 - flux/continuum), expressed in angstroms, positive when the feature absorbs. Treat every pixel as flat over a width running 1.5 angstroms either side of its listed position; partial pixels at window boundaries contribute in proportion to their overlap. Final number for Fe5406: 1.05 angstroms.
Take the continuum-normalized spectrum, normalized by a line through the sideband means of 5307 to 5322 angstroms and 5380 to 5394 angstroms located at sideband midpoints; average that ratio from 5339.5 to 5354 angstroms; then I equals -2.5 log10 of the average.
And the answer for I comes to 0.02 mag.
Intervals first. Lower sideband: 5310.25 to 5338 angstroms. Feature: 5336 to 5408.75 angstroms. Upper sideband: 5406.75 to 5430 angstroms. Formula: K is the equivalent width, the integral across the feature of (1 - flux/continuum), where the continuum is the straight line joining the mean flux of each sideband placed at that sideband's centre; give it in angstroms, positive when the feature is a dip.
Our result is 3.8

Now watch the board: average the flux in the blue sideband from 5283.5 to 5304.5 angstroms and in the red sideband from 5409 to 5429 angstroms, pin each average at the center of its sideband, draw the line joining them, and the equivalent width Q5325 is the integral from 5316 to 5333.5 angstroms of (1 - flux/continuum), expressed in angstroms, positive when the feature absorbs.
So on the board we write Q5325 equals -4.04 angstroms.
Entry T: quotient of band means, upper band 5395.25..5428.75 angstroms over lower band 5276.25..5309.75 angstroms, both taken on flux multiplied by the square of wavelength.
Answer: 1.2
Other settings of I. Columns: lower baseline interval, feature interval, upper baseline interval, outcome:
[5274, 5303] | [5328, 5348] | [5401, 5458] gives -0.09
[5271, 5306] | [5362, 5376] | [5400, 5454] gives -0.05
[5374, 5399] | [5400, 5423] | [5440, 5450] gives 0.04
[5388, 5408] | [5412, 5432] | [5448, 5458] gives -0.08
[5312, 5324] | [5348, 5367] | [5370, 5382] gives 0.07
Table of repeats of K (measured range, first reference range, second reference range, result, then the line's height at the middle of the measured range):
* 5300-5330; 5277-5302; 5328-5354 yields -3.7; 13.4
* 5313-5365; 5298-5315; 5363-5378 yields -3.6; 14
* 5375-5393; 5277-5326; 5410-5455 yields 0.1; 14.5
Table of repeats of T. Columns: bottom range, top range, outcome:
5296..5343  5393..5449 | 1.04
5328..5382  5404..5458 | 1.04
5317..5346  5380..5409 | 0.95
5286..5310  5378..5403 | 1.13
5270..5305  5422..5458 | 1.28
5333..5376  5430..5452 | 1.08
